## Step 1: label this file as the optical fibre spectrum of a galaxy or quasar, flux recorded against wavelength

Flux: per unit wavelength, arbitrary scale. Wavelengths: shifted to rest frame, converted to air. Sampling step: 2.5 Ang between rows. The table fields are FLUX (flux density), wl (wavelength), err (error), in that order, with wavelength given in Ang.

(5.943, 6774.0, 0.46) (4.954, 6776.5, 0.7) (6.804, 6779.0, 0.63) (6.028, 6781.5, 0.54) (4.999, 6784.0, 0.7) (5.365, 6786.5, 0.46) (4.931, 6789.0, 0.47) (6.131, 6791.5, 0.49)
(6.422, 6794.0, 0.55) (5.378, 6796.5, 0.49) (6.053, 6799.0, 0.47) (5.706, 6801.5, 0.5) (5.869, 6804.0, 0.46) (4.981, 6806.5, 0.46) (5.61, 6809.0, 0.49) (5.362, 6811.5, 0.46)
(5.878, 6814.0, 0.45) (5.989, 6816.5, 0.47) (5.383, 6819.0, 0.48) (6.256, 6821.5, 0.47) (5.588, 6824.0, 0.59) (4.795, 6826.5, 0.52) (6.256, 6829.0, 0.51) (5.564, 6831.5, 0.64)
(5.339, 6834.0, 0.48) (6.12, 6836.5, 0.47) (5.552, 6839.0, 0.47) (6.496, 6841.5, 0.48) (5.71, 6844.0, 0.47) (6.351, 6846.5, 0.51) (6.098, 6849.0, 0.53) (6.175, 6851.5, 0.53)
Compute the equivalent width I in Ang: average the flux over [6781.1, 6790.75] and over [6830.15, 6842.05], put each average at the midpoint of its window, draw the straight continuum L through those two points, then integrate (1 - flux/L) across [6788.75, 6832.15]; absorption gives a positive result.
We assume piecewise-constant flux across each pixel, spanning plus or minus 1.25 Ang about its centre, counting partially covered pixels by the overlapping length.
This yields -1.2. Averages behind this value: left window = 5.31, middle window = 5.69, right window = 5.78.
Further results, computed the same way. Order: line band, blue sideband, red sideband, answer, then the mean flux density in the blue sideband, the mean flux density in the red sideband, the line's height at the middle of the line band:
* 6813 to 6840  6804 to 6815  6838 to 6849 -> 0.30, 5.49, 6.05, 5.77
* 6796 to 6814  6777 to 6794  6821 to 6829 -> 0.21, 5.73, 5.59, 5.66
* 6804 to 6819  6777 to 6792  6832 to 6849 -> 0.54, 5.65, 5.92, 5.78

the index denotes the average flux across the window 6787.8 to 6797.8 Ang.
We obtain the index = 5.72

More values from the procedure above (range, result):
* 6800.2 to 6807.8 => 5.52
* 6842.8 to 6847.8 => 6.03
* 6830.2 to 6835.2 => 5.46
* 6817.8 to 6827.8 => 5.51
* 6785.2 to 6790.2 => 5.15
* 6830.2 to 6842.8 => 5.82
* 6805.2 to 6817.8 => 5.56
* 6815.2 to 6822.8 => 5.87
